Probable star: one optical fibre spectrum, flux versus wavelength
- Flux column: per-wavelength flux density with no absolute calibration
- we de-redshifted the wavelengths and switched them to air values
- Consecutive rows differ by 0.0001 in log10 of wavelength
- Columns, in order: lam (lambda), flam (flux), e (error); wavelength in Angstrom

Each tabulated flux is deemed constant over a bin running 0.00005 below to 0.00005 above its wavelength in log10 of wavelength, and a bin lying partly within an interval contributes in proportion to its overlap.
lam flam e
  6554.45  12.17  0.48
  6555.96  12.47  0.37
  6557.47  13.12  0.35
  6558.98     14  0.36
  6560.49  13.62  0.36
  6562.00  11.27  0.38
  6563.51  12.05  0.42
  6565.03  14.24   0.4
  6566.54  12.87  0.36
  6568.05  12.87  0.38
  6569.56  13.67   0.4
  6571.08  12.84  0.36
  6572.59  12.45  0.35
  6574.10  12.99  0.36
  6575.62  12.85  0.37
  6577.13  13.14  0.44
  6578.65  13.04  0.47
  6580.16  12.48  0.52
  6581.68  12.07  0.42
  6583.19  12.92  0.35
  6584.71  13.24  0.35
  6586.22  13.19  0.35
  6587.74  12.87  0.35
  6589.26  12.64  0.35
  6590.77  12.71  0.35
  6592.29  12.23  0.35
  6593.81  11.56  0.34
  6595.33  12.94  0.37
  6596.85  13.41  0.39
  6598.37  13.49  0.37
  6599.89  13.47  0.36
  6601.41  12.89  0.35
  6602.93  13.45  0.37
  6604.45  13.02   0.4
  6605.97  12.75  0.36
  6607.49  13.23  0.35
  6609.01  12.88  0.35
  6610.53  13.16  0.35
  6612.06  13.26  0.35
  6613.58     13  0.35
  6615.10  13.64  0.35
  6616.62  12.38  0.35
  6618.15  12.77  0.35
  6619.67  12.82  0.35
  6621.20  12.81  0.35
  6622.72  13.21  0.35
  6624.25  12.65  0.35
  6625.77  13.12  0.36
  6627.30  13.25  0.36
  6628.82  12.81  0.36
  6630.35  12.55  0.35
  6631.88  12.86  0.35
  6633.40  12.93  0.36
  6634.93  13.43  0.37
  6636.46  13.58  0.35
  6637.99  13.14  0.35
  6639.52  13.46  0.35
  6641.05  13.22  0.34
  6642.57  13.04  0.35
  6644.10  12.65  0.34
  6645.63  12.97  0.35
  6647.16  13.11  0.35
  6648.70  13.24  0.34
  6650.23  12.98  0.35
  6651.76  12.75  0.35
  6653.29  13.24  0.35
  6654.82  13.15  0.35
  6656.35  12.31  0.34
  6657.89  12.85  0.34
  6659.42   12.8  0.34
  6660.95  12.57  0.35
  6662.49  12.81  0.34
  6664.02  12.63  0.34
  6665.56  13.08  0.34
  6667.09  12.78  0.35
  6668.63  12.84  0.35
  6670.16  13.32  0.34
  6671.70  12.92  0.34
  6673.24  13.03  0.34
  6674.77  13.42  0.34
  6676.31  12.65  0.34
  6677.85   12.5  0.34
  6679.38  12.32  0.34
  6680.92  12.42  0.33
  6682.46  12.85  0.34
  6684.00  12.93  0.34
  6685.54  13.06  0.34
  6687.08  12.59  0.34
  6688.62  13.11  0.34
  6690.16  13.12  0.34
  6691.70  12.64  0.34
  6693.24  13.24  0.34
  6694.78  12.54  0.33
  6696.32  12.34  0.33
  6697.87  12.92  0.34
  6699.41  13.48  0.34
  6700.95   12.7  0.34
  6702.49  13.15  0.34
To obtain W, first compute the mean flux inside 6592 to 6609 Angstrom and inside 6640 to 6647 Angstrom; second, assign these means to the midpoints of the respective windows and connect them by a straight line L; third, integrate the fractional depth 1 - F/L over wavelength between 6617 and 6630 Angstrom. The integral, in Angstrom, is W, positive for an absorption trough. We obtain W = 0.1 Angstrom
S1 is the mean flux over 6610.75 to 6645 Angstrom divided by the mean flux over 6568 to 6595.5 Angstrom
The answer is 1.0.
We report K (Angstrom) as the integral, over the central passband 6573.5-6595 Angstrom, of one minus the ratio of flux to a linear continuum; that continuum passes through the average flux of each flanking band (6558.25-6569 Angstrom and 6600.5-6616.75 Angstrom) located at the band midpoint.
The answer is 0.5 Angstrom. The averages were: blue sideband 13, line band 12.7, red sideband 13.1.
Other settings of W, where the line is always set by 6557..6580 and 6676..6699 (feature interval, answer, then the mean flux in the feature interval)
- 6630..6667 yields -0.4 Angstrom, 13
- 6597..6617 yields -0.4 Angstrom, 13.2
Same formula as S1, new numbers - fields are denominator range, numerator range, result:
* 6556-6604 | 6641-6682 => 1.00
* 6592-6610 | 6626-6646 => 1.01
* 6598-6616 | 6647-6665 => 0.98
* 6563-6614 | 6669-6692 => 0.99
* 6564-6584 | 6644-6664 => 1.00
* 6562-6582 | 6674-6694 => 1.00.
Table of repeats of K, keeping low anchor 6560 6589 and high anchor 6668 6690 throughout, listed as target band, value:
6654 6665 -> 0.10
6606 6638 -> -0.37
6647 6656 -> -0.12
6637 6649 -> -0.23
